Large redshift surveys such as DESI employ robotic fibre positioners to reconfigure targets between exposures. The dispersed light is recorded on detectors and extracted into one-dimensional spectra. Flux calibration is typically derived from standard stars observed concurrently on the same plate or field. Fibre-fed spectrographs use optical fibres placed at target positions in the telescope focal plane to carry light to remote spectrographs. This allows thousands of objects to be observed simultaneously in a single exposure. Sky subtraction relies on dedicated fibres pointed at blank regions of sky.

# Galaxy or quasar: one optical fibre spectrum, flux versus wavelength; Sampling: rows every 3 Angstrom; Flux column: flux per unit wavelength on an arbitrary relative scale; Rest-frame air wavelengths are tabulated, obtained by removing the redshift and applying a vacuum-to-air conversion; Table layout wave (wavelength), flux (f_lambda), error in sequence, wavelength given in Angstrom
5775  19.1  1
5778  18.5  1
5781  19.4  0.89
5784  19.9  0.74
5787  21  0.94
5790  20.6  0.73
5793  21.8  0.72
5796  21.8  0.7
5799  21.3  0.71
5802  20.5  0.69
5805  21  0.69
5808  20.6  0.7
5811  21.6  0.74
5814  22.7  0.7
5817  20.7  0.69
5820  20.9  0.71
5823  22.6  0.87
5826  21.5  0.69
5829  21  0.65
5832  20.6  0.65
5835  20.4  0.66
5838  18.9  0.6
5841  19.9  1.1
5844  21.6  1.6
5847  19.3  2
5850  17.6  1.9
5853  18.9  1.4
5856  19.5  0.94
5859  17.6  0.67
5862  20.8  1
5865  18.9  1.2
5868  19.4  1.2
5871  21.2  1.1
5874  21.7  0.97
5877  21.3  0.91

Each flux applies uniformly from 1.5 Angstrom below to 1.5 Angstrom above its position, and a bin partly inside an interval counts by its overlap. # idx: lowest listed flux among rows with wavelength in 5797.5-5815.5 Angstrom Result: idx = 20.5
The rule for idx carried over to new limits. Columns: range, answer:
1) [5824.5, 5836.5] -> 20.4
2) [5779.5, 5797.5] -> 19.4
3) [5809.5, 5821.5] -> 20.7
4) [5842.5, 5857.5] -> 17.6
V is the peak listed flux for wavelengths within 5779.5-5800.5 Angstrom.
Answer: 21.8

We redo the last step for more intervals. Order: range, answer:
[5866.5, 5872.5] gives 21.2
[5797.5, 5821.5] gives 22.7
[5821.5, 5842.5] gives 22.6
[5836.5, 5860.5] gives 21.6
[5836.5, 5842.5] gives 19.9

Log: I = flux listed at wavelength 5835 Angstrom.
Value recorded 20.4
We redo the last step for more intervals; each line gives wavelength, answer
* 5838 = 18.9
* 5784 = 19.9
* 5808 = 20.6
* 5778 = 18.5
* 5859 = 17.6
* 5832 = 20.6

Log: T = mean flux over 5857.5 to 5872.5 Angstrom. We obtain 19.6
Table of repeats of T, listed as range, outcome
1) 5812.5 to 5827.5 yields 21.7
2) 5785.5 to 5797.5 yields 21.3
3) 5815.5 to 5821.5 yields 20.8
